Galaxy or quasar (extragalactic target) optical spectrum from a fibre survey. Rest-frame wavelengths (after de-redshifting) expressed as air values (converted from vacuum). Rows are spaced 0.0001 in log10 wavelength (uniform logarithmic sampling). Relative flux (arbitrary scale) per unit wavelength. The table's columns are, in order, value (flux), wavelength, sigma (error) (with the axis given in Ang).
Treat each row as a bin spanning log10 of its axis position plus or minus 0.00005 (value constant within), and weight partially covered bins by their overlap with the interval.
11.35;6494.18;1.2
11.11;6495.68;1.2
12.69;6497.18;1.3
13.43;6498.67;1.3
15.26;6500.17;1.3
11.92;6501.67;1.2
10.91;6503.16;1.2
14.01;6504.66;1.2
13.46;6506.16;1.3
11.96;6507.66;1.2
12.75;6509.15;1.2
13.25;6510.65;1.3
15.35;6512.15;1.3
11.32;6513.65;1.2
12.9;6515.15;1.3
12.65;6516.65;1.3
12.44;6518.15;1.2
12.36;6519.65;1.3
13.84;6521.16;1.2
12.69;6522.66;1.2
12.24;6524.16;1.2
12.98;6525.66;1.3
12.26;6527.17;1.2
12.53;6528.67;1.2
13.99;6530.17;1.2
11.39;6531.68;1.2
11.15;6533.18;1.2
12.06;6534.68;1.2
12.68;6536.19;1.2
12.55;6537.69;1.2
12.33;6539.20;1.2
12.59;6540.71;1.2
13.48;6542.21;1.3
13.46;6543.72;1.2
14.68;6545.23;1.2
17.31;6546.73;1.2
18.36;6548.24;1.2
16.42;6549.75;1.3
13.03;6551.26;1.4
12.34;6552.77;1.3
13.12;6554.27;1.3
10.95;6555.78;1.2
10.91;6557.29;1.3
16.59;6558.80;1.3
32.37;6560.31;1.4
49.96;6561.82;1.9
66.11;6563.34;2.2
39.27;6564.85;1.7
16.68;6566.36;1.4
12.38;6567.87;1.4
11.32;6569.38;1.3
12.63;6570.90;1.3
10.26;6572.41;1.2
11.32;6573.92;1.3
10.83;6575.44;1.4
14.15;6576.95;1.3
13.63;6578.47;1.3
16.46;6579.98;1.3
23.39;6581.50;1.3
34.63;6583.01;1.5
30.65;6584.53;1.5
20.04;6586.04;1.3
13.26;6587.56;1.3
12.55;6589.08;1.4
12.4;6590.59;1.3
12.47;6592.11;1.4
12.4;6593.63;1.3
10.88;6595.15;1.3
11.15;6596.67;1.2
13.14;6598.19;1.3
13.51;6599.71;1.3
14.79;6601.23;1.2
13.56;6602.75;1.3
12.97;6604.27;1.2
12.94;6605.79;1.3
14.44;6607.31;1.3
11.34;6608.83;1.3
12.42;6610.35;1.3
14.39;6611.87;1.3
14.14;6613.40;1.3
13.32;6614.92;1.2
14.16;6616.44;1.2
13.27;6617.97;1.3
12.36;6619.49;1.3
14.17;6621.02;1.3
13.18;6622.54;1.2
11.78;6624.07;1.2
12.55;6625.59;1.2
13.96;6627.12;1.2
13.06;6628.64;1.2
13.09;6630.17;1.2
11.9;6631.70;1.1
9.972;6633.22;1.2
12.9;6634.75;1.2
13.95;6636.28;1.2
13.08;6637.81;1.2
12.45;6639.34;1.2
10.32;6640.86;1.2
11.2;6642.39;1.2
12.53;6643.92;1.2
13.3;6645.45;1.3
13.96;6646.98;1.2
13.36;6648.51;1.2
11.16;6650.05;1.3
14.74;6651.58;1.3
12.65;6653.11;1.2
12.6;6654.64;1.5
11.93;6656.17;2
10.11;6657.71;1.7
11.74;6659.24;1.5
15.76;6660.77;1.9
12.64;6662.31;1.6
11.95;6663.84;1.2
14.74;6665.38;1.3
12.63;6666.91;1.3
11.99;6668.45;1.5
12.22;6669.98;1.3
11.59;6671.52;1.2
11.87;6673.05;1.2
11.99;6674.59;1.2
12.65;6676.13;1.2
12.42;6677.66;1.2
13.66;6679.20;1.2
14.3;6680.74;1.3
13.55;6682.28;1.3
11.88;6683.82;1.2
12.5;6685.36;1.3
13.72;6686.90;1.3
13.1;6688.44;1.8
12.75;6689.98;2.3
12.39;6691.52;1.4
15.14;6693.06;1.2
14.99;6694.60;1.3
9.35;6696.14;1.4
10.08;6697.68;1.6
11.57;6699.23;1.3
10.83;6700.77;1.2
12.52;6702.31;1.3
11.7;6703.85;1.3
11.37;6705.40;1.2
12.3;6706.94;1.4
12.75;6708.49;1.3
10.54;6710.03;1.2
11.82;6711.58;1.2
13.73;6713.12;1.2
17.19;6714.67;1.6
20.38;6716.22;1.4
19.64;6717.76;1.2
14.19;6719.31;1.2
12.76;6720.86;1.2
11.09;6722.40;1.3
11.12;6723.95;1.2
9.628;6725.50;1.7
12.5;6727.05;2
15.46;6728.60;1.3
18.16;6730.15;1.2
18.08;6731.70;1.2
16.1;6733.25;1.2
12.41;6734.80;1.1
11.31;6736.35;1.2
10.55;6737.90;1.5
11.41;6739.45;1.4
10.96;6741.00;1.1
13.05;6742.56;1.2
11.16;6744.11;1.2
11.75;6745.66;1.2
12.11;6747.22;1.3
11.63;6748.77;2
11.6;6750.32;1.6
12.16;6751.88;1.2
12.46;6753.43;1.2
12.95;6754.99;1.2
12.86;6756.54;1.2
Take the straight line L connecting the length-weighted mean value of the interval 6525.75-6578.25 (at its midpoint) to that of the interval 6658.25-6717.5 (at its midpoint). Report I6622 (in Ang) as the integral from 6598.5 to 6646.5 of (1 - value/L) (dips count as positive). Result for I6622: 6.3 Ang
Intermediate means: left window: 17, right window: 12.9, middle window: 12.9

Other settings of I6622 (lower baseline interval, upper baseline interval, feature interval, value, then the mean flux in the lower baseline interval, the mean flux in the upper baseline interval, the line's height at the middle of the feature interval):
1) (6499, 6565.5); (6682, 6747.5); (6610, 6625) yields 1.40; 16.2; 13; 14.7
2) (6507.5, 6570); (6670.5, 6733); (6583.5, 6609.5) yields 1.45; 16.5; 13.2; 15.3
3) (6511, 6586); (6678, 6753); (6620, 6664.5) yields 6.32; 16.9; 13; 14.7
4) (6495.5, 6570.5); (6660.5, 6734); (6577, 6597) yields -2.96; 15.9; 13.2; 15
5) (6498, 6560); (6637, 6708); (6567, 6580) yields 0.69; 13.3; 12.5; 13.1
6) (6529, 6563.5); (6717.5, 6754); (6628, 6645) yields 3.30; 17.3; 12.9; 15.2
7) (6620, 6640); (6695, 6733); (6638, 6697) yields 1.55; 12.8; 13.3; 13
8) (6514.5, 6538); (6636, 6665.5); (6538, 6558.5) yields -2.03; 12.5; 12.6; 12.6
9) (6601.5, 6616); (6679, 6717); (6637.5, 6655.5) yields 0.81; 13.4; 13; 13.2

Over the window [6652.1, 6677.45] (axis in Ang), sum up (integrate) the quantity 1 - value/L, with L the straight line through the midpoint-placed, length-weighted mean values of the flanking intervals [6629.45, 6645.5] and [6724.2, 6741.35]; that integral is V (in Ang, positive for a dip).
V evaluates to 0.11 Ang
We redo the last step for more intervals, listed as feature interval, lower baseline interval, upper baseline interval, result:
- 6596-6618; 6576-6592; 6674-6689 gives 5.14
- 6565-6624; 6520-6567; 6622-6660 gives 0.99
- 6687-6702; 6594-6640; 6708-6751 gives 1.02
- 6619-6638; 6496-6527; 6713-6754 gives 0.59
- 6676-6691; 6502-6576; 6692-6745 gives 0.62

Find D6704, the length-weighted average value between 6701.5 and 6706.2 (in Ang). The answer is 11.9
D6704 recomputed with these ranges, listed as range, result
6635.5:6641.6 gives 12.5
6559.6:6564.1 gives 49.6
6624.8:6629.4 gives 13.2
